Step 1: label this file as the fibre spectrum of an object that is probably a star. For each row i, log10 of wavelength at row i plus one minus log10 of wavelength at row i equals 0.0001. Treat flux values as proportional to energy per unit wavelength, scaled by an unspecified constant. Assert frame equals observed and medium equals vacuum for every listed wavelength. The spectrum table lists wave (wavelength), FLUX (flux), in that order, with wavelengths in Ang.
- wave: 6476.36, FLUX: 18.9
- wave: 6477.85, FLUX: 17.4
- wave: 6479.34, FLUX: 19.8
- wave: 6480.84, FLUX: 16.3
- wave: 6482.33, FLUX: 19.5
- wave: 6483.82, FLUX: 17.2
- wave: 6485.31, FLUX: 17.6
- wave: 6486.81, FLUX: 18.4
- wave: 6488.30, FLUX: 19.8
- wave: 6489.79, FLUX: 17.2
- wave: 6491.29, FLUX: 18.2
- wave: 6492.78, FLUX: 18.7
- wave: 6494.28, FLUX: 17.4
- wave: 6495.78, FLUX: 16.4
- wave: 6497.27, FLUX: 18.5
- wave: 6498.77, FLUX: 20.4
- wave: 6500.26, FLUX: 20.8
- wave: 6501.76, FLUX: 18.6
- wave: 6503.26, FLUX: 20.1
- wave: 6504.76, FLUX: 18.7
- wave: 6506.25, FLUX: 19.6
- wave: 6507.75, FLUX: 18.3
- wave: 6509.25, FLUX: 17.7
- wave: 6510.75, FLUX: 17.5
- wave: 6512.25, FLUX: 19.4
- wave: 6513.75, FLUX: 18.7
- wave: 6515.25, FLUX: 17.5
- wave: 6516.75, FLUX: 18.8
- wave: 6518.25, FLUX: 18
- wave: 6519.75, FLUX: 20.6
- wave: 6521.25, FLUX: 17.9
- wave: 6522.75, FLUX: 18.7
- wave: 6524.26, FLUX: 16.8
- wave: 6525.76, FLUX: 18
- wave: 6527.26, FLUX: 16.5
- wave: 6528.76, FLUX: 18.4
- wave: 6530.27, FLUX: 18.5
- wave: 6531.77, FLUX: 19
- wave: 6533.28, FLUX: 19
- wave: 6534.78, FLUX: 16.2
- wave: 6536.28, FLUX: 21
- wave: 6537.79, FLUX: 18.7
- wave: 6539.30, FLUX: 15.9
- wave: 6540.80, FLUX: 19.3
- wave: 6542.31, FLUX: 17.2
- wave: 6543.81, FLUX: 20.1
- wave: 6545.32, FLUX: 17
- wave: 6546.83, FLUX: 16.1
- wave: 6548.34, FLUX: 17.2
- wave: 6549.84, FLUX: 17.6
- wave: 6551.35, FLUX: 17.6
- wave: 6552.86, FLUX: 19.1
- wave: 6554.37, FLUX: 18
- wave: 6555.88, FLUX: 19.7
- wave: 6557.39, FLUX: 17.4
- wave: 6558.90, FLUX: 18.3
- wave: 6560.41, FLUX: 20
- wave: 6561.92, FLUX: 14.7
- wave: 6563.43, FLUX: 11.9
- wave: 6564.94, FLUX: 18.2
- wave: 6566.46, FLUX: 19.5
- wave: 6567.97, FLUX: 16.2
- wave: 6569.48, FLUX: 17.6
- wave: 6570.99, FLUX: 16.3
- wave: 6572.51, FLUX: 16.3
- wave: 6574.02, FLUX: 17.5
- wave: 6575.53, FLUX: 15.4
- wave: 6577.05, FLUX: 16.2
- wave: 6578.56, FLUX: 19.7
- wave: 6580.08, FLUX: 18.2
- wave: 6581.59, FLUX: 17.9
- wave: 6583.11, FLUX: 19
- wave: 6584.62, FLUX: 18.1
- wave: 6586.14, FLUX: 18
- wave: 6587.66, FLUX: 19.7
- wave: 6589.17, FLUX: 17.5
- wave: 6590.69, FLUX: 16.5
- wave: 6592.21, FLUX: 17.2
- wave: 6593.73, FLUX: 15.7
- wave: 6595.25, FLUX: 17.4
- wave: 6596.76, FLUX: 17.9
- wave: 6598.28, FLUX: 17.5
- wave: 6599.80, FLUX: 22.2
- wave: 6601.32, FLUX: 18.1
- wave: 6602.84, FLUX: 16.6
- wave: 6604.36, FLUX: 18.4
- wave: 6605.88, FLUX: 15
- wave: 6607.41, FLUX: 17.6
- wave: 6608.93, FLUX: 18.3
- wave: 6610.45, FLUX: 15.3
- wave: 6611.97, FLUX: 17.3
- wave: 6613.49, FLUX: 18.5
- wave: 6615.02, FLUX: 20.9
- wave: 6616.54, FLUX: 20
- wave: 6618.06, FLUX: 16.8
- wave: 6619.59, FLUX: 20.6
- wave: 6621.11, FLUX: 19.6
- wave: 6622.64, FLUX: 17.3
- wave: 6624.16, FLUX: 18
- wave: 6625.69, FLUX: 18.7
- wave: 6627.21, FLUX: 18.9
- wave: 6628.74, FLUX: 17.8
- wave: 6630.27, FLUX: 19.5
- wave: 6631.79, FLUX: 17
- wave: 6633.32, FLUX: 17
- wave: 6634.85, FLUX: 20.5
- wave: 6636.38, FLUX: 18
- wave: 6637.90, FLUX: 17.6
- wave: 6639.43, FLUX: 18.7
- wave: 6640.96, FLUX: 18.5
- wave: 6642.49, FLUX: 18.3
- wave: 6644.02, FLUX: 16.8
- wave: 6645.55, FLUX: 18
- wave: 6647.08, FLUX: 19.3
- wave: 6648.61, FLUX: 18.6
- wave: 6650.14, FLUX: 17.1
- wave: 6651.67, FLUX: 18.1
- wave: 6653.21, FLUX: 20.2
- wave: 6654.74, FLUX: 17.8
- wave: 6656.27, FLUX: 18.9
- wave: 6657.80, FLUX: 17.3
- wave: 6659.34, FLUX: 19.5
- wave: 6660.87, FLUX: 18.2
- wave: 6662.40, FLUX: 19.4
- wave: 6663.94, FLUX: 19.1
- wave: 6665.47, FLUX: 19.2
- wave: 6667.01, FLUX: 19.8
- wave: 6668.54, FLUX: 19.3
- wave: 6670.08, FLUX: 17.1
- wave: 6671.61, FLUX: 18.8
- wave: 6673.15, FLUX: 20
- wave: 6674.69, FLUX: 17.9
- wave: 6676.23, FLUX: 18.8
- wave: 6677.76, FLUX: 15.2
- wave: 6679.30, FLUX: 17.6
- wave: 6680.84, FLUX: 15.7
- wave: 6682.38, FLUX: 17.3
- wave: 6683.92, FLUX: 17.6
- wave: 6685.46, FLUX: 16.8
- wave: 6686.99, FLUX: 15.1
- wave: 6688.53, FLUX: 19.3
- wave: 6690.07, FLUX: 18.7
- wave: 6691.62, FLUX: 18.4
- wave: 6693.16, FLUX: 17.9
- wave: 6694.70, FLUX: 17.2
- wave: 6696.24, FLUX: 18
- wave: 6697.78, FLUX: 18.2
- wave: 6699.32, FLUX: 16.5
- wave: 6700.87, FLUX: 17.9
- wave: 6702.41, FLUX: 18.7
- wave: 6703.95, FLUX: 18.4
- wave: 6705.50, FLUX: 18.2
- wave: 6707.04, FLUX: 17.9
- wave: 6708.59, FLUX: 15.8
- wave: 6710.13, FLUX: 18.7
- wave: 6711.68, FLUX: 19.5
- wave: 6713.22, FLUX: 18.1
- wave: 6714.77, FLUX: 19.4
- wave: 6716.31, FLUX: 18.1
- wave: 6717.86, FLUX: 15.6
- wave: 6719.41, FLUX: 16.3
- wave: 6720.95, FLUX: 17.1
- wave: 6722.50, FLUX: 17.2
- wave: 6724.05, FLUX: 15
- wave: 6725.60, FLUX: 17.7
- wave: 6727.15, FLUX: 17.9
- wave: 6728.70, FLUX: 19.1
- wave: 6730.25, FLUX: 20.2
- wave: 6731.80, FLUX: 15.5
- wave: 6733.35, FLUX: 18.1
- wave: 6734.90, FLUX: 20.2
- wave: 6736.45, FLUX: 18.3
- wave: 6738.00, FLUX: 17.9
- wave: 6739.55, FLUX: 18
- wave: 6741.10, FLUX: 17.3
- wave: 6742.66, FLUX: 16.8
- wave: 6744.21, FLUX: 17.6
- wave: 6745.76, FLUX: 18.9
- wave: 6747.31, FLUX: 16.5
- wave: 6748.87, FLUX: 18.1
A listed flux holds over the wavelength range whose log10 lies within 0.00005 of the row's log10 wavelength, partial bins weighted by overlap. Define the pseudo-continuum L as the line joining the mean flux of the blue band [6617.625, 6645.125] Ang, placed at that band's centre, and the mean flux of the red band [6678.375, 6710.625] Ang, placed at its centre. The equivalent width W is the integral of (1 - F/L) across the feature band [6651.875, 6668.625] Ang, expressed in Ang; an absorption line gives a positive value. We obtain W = -0.9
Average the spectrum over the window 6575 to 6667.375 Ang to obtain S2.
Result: 18.2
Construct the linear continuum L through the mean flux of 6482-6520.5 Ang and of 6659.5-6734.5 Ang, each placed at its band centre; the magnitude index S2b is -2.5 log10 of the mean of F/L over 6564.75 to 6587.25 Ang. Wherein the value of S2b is 0.043 mag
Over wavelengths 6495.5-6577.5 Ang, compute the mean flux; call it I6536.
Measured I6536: 18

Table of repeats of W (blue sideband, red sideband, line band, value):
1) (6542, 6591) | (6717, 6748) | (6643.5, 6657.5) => -0.6 Ang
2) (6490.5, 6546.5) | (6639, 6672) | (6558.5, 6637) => 2.9 Ang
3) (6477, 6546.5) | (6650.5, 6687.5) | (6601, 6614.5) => 0.7 Ang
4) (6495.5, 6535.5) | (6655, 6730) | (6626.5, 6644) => -0.2 Ang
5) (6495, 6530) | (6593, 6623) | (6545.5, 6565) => 1.0 Ang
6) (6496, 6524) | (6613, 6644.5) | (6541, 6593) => 3.1 Ang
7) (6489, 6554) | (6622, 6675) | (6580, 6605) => 0.6 Ang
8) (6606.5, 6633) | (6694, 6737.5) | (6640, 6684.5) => -0.4 Ang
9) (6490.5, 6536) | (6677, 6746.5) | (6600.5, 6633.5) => -0.1 Ang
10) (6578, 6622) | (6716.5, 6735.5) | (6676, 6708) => 0.2 Ang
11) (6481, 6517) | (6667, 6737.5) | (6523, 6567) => 1.2 Ang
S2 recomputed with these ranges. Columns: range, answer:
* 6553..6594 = 17.5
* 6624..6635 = 18.3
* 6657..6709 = 18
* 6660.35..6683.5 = 18.2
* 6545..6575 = 17.3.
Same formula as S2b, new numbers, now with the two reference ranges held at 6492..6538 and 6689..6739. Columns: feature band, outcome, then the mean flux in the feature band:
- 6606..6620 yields 0.00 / 18.1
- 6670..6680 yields 0.00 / 18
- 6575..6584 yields 0.03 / 17.8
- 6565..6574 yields 0.07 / 17.3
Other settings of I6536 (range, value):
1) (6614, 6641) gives 18.6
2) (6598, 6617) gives 18.1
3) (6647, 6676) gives 18.7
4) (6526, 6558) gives 18.1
